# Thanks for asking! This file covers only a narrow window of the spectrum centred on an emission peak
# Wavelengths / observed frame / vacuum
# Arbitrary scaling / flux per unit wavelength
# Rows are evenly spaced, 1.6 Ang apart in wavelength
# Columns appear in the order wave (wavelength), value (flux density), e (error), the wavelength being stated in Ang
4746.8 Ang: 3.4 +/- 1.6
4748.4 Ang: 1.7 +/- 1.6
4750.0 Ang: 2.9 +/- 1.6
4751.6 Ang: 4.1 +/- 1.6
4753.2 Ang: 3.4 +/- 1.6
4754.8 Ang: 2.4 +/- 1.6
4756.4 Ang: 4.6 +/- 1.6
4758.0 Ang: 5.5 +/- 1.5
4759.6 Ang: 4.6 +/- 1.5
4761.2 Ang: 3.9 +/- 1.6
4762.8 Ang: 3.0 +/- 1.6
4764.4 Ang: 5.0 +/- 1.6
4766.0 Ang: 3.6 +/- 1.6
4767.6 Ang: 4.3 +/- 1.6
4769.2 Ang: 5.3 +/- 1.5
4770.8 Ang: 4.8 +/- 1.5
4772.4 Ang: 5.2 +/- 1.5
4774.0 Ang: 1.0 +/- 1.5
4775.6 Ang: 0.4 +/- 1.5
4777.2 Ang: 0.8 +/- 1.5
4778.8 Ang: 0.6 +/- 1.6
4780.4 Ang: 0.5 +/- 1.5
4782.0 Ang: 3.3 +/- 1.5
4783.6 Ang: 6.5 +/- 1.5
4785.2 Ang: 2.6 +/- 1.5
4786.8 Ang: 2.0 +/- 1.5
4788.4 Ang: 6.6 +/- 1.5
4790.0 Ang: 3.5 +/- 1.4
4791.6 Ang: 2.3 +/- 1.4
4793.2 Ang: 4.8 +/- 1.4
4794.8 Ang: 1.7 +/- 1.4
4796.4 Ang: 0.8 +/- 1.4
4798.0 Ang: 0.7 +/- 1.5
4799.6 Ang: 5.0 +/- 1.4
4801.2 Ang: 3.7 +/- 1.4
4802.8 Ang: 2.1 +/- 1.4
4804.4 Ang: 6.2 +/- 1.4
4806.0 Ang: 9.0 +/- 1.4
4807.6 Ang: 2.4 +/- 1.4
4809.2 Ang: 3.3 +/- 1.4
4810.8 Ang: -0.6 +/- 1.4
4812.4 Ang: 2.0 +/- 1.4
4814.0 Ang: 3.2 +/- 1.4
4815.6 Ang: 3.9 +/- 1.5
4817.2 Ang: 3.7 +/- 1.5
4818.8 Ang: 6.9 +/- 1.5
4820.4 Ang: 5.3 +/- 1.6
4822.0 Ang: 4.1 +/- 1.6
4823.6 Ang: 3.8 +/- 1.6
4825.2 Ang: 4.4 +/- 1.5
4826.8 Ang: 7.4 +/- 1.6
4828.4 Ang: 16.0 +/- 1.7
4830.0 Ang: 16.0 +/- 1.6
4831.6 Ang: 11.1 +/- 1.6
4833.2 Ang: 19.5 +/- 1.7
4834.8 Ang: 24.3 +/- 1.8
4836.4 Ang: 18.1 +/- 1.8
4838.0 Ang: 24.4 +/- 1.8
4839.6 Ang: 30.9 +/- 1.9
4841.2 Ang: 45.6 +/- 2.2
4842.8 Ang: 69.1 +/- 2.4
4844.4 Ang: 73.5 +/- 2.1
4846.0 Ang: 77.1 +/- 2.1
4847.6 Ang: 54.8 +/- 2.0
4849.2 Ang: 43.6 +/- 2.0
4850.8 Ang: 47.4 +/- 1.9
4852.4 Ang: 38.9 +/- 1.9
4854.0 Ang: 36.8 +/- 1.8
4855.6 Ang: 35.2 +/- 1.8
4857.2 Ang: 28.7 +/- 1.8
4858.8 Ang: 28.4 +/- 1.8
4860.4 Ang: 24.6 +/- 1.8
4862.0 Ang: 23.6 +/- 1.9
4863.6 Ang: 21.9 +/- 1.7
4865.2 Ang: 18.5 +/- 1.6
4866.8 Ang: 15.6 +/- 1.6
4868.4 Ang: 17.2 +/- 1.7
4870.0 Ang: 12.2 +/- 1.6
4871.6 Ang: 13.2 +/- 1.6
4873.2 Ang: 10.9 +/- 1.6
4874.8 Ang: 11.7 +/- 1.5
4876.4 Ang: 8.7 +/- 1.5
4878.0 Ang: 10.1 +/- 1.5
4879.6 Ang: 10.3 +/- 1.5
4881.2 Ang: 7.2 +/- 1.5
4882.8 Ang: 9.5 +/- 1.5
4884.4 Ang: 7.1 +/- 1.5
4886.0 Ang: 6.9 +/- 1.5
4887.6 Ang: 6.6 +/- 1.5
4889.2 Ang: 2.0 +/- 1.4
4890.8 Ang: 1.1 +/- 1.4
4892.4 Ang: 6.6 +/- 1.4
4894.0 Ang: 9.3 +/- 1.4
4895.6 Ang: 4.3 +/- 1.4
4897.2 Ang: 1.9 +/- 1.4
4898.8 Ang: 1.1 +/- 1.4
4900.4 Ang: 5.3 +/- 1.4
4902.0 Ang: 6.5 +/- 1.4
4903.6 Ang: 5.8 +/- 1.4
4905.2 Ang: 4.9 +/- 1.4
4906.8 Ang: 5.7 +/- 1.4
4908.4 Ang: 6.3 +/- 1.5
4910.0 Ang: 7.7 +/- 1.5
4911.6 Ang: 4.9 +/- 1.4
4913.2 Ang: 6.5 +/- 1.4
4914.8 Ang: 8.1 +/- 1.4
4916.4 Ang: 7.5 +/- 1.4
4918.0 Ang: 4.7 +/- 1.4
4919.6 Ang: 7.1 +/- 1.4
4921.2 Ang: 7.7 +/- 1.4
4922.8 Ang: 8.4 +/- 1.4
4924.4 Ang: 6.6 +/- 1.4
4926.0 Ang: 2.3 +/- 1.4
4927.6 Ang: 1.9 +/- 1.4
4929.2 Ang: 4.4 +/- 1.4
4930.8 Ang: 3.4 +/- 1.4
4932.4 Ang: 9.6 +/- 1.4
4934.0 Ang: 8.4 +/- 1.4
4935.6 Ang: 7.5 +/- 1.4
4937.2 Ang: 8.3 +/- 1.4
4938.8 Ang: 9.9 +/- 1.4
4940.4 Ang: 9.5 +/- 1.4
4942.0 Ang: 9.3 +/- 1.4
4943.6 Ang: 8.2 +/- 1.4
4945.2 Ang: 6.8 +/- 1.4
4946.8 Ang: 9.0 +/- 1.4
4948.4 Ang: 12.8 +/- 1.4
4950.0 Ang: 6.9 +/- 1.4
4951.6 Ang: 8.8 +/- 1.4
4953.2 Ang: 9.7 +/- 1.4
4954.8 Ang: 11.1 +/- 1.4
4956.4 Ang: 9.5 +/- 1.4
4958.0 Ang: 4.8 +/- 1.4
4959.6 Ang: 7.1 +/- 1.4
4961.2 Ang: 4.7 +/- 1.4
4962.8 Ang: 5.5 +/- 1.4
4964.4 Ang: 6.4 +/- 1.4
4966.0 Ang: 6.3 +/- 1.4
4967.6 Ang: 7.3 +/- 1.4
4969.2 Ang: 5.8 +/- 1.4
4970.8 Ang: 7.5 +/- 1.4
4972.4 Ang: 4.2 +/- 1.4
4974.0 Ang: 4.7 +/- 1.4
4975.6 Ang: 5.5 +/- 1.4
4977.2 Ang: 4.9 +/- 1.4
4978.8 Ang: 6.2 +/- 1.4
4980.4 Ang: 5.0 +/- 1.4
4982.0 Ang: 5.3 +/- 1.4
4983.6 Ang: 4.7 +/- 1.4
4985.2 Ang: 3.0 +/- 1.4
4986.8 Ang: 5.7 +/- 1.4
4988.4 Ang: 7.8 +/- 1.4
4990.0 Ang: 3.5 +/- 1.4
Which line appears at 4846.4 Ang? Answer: Lyman alpha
